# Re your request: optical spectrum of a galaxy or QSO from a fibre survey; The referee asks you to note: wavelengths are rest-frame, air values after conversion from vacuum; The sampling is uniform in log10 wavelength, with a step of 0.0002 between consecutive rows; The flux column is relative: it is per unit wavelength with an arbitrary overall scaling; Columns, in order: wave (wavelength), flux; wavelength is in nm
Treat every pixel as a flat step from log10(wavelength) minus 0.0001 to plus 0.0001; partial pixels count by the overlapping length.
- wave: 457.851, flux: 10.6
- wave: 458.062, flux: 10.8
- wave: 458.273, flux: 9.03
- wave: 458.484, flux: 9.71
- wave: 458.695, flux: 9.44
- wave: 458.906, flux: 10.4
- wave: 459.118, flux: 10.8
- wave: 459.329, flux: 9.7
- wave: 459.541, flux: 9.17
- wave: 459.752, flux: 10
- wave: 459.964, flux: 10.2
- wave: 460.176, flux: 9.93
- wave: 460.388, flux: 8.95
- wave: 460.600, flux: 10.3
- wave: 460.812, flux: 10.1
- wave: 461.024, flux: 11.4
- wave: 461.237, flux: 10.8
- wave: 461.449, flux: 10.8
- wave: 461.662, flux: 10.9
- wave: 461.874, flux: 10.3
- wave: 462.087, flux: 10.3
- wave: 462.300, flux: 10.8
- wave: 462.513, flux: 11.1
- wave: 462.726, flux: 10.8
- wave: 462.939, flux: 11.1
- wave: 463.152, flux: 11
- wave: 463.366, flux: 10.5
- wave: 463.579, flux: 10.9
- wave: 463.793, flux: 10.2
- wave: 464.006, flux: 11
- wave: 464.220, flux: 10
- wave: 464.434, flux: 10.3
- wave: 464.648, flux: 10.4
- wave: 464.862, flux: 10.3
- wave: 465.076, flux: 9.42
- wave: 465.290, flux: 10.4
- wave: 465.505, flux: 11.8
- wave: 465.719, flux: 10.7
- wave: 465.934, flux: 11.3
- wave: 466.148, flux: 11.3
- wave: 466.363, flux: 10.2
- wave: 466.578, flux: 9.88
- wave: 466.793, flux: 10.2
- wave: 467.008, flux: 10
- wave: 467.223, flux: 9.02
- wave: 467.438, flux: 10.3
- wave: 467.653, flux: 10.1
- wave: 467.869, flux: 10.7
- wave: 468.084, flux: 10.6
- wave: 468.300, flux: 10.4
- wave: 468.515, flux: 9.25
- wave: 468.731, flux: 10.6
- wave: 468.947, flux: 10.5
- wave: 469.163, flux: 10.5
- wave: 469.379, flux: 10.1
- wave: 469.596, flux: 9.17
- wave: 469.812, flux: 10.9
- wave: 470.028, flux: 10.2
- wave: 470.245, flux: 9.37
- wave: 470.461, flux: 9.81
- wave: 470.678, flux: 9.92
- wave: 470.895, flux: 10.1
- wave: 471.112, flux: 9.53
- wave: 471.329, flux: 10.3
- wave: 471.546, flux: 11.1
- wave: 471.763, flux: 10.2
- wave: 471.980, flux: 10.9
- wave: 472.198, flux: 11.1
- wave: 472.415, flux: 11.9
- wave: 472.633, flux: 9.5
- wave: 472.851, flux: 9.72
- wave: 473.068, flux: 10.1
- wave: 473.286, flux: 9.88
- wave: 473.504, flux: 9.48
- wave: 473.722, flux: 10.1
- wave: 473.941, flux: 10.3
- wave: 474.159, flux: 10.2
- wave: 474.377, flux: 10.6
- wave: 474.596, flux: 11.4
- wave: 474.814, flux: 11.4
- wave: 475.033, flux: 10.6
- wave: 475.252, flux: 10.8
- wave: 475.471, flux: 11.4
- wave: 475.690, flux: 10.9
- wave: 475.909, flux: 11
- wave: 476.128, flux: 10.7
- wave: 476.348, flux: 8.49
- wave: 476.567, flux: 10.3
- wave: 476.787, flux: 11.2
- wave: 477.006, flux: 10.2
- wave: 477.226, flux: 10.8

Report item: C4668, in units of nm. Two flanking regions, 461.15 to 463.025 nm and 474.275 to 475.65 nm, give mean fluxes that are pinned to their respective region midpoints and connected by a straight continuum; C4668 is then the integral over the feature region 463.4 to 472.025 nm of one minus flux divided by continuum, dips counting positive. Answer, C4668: 0.46 nm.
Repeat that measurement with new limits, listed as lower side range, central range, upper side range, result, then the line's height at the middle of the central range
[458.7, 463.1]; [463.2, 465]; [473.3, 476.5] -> -0.007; 10.4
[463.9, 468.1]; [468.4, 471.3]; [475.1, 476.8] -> 0.125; 10.5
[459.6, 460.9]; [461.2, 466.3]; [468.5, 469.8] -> -0.354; 9.99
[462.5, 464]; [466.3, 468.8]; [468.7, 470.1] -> 0.079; 10.4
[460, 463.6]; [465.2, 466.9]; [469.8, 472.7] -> -0.042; 10.5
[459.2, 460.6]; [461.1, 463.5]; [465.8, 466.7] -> -0.165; 10.1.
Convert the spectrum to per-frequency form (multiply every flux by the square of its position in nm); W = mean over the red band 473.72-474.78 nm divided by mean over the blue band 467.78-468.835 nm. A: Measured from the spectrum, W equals 1.1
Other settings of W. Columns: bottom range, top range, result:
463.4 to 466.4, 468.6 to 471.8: 0.98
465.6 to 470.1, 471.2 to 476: 1.05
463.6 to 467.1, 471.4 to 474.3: 1.02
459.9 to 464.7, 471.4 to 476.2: 1.06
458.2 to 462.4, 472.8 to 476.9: 1.10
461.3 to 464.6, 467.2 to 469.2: 0.98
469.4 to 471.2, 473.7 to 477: 1.10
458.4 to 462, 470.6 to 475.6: 1.09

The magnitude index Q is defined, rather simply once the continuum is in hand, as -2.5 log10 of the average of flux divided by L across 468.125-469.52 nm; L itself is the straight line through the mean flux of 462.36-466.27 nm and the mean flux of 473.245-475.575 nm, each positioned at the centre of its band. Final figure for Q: 0.04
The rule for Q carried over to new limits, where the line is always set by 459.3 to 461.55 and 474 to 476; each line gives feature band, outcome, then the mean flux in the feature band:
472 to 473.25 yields 0.03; 10.5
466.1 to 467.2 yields 0.03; 10.2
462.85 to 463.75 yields -0.05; 10.8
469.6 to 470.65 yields 0.07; 9.97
